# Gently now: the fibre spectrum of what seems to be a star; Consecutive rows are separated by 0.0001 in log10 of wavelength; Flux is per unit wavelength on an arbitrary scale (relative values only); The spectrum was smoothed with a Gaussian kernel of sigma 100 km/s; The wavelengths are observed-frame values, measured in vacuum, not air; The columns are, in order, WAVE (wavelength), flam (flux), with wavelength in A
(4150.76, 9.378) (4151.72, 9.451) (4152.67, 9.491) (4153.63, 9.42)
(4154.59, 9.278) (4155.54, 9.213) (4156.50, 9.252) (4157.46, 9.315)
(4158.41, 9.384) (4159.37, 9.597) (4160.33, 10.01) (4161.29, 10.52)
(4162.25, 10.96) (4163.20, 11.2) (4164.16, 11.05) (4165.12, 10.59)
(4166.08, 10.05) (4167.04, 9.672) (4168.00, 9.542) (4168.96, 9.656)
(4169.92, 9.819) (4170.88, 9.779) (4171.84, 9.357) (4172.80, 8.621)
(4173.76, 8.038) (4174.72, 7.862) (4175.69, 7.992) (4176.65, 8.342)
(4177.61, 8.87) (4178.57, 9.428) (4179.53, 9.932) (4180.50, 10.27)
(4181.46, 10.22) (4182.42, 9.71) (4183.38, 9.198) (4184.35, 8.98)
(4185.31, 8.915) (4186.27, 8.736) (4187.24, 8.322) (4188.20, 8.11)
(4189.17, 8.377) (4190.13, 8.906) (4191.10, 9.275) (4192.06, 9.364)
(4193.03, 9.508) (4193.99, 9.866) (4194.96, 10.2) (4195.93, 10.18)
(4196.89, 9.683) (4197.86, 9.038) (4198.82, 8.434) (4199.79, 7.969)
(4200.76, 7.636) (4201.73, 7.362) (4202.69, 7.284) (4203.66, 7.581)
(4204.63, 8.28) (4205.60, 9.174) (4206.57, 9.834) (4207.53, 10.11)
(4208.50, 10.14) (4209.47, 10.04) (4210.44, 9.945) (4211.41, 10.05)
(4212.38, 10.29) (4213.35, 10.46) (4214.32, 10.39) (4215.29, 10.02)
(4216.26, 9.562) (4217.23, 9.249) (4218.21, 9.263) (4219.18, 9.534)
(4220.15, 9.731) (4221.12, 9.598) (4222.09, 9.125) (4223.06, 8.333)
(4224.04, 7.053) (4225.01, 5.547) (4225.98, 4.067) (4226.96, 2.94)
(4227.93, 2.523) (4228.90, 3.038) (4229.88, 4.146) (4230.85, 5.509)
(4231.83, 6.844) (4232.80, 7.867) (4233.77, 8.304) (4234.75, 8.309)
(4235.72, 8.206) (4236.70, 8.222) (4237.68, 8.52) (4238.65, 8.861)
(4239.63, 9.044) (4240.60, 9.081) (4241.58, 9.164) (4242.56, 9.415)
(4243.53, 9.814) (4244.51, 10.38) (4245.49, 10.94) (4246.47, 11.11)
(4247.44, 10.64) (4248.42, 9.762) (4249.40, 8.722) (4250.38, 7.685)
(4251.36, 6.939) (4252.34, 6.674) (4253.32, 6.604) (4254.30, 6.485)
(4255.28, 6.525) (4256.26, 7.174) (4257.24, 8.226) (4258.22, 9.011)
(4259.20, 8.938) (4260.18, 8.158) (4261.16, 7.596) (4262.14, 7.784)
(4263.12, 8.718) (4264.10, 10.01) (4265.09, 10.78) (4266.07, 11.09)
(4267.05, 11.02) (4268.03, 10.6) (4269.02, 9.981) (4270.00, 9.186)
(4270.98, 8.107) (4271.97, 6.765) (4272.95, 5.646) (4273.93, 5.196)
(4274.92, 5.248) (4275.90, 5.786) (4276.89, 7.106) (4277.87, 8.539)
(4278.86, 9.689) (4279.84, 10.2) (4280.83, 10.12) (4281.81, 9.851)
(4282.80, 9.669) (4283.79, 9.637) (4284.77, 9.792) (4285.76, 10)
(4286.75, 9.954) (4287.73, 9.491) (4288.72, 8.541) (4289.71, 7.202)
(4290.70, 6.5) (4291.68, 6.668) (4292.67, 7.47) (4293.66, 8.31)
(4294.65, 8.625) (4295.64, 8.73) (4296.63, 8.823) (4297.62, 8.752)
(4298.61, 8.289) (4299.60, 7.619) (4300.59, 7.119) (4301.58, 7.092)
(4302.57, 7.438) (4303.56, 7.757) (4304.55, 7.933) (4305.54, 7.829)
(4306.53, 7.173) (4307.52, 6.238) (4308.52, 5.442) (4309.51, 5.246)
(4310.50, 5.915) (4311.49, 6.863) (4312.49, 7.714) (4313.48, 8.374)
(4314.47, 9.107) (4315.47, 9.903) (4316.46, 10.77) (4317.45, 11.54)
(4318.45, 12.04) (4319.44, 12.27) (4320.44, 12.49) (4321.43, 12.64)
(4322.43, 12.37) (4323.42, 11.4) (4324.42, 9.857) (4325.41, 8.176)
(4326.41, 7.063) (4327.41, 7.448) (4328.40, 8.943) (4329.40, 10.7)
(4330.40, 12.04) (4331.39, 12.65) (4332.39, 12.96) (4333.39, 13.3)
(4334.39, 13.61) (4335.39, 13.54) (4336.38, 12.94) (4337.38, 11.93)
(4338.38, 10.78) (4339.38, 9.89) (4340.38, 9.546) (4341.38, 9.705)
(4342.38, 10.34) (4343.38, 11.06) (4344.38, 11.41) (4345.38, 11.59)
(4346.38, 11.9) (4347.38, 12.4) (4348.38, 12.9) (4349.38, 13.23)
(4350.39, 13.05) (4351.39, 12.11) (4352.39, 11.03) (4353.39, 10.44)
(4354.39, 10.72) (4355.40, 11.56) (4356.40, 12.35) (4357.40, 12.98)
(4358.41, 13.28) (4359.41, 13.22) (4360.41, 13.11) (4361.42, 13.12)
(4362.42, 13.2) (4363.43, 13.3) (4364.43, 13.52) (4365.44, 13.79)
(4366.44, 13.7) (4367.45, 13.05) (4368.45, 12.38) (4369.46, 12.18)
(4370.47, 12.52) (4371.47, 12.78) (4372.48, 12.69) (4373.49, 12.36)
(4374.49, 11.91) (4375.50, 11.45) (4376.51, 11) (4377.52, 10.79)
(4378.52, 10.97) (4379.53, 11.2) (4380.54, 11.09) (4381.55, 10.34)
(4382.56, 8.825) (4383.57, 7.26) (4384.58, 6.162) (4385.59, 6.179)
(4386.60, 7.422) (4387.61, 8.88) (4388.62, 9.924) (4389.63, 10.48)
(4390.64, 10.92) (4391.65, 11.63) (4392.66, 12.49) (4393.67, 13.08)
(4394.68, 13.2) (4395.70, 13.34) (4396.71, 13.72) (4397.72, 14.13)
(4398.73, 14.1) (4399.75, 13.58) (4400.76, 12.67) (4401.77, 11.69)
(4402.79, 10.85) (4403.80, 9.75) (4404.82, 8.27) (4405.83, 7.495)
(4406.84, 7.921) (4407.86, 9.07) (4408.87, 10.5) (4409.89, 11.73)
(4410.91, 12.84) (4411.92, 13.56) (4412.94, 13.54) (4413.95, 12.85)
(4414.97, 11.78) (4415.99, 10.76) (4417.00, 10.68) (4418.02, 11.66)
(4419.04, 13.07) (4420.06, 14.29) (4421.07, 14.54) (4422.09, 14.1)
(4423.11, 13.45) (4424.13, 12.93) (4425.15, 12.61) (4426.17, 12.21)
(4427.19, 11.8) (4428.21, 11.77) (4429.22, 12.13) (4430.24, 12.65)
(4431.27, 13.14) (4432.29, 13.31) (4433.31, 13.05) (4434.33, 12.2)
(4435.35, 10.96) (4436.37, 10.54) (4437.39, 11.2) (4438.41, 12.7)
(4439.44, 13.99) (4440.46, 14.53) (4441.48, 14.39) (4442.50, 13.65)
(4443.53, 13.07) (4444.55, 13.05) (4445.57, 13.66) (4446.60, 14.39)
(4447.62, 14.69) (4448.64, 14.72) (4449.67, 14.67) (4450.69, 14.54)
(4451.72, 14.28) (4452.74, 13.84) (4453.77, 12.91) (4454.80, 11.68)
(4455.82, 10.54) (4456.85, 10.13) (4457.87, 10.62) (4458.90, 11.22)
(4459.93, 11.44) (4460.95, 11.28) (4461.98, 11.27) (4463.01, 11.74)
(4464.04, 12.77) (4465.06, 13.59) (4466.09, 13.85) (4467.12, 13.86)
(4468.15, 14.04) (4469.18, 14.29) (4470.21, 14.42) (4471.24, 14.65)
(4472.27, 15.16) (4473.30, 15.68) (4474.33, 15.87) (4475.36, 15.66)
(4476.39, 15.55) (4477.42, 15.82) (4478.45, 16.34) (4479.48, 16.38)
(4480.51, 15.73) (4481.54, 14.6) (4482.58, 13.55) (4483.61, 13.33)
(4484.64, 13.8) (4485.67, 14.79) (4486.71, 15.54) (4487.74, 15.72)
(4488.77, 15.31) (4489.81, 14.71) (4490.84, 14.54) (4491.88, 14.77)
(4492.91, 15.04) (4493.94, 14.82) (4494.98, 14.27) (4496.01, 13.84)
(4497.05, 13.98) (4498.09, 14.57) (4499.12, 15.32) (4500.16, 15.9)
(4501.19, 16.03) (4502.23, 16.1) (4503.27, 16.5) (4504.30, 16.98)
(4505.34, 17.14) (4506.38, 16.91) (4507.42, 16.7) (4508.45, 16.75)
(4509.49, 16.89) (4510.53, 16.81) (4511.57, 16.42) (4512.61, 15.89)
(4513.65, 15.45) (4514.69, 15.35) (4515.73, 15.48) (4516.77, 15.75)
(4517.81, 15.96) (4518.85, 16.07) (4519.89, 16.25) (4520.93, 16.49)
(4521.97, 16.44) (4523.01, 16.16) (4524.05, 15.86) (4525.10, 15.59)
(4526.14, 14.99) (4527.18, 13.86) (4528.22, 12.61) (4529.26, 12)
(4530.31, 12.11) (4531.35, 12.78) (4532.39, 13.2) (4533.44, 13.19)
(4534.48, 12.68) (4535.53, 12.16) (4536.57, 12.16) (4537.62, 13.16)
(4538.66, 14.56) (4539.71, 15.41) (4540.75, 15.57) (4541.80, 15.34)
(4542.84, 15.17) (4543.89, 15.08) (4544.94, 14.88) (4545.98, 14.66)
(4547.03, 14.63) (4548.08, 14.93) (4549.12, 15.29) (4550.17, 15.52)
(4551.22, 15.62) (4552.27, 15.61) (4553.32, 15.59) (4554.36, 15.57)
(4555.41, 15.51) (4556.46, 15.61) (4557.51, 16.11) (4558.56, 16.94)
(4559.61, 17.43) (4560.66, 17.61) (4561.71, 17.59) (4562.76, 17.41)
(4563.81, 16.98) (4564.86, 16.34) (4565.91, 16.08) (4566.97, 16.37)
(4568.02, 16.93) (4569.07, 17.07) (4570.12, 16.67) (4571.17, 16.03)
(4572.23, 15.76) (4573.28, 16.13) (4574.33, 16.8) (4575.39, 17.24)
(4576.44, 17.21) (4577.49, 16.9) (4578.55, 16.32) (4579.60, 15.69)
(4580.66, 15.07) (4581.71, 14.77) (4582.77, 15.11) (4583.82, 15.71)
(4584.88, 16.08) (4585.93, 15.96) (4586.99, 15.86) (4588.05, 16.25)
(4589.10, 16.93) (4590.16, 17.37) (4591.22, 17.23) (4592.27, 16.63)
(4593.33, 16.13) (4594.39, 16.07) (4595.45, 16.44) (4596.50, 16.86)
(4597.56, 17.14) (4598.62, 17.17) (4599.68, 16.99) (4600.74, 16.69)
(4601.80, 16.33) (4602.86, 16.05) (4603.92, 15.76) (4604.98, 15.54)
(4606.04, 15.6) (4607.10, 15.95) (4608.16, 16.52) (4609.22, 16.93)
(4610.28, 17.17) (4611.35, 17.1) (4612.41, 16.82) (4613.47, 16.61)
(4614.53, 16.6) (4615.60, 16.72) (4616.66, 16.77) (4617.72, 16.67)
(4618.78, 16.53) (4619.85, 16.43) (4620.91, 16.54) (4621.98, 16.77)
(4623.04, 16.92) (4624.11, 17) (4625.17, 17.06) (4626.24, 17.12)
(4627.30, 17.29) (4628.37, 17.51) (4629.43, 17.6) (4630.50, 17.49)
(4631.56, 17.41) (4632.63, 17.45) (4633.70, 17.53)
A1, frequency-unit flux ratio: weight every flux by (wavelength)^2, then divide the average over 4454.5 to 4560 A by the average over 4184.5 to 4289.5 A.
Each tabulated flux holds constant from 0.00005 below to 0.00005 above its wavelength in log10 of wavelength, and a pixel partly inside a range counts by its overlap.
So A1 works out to 1.95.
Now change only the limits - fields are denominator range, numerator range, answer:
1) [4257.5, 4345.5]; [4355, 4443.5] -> 1.35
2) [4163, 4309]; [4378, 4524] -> 1.73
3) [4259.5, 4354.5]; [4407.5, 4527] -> 1.59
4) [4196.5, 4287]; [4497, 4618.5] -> 2.16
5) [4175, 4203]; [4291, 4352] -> 1.17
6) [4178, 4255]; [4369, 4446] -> 1.50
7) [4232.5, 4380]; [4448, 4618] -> 1.72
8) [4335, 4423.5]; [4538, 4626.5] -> 1.53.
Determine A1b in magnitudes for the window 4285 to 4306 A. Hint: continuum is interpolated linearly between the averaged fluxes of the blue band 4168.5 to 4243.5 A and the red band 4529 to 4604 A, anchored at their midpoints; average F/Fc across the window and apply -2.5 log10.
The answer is 0.26 mag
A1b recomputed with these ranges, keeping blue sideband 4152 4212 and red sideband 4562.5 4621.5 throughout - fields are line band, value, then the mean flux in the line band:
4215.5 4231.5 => 0.41 mag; 6.88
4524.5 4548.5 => 0.11 mag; 13.9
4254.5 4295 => 0.27 mag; 8.5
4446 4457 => 0.05 mag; 13.4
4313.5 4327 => 0.10 mag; 10.6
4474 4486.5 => -0.05 mag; 15.1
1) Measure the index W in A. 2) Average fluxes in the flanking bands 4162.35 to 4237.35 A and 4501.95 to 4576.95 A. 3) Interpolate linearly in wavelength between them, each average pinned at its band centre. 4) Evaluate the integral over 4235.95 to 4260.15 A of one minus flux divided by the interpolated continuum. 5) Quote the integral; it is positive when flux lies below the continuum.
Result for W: 2.53 A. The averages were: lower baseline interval 8.69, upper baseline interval 15.6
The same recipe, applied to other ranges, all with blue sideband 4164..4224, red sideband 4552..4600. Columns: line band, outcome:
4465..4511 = -1.5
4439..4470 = 2.3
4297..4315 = 6.4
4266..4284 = 3.7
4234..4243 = 1.2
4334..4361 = 0.6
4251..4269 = 3.4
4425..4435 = 0.9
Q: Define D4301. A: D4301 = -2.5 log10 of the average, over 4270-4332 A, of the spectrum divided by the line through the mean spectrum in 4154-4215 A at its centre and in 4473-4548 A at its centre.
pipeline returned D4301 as 0.30 mag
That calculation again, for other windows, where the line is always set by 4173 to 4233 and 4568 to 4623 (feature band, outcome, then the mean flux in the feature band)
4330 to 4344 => -0.05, 11.7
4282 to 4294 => 0.18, 8.64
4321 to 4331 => 0.09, 10.1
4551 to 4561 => -0.04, 16.2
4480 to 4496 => -0.03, 14.7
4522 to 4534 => 0.08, 14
